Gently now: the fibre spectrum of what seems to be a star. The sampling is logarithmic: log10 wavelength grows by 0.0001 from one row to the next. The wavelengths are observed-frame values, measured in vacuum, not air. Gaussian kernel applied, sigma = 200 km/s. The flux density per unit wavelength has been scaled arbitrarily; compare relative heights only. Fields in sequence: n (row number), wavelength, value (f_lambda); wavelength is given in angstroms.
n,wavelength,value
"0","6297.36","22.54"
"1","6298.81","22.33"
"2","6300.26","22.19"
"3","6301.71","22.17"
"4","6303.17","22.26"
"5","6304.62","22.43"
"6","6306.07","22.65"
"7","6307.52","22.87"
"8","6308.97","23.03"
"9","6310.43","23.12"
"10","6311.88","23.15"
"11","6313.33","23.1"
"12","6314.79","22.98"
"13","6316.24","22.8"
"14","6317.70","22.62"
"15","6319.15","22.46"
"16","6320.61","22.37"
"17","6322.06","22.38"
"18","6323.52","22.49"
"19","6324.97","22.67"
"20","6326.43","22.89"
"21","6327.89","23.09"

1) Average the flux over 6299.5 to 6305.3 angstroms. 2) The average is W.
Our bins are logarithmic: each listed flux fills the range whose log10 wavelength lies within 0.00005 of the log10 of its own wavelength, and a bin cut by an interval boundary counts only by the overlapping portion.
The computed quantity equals 22.2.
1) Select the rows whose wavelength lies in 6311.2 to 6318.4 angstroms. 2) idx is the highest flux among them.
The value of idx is 23.15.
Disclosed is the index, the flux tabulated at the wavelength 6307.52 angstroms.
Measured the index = 22.87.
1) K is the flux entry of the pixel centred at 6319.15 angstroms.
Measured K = 22.46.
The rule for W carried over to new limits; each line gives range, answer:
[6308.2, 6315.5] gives 23.1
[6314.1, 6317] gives 22.9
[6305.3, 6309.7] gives 22.9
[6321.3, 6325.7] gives 22.5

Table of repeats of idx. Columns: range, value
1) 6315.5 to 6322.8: 22.8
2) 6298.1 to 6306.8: 22.65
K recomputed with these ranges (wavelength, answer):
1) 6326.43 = 22.89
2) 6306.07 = 22.65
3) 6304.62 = 22.43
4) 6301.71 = 22.17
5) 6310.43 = 23.12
